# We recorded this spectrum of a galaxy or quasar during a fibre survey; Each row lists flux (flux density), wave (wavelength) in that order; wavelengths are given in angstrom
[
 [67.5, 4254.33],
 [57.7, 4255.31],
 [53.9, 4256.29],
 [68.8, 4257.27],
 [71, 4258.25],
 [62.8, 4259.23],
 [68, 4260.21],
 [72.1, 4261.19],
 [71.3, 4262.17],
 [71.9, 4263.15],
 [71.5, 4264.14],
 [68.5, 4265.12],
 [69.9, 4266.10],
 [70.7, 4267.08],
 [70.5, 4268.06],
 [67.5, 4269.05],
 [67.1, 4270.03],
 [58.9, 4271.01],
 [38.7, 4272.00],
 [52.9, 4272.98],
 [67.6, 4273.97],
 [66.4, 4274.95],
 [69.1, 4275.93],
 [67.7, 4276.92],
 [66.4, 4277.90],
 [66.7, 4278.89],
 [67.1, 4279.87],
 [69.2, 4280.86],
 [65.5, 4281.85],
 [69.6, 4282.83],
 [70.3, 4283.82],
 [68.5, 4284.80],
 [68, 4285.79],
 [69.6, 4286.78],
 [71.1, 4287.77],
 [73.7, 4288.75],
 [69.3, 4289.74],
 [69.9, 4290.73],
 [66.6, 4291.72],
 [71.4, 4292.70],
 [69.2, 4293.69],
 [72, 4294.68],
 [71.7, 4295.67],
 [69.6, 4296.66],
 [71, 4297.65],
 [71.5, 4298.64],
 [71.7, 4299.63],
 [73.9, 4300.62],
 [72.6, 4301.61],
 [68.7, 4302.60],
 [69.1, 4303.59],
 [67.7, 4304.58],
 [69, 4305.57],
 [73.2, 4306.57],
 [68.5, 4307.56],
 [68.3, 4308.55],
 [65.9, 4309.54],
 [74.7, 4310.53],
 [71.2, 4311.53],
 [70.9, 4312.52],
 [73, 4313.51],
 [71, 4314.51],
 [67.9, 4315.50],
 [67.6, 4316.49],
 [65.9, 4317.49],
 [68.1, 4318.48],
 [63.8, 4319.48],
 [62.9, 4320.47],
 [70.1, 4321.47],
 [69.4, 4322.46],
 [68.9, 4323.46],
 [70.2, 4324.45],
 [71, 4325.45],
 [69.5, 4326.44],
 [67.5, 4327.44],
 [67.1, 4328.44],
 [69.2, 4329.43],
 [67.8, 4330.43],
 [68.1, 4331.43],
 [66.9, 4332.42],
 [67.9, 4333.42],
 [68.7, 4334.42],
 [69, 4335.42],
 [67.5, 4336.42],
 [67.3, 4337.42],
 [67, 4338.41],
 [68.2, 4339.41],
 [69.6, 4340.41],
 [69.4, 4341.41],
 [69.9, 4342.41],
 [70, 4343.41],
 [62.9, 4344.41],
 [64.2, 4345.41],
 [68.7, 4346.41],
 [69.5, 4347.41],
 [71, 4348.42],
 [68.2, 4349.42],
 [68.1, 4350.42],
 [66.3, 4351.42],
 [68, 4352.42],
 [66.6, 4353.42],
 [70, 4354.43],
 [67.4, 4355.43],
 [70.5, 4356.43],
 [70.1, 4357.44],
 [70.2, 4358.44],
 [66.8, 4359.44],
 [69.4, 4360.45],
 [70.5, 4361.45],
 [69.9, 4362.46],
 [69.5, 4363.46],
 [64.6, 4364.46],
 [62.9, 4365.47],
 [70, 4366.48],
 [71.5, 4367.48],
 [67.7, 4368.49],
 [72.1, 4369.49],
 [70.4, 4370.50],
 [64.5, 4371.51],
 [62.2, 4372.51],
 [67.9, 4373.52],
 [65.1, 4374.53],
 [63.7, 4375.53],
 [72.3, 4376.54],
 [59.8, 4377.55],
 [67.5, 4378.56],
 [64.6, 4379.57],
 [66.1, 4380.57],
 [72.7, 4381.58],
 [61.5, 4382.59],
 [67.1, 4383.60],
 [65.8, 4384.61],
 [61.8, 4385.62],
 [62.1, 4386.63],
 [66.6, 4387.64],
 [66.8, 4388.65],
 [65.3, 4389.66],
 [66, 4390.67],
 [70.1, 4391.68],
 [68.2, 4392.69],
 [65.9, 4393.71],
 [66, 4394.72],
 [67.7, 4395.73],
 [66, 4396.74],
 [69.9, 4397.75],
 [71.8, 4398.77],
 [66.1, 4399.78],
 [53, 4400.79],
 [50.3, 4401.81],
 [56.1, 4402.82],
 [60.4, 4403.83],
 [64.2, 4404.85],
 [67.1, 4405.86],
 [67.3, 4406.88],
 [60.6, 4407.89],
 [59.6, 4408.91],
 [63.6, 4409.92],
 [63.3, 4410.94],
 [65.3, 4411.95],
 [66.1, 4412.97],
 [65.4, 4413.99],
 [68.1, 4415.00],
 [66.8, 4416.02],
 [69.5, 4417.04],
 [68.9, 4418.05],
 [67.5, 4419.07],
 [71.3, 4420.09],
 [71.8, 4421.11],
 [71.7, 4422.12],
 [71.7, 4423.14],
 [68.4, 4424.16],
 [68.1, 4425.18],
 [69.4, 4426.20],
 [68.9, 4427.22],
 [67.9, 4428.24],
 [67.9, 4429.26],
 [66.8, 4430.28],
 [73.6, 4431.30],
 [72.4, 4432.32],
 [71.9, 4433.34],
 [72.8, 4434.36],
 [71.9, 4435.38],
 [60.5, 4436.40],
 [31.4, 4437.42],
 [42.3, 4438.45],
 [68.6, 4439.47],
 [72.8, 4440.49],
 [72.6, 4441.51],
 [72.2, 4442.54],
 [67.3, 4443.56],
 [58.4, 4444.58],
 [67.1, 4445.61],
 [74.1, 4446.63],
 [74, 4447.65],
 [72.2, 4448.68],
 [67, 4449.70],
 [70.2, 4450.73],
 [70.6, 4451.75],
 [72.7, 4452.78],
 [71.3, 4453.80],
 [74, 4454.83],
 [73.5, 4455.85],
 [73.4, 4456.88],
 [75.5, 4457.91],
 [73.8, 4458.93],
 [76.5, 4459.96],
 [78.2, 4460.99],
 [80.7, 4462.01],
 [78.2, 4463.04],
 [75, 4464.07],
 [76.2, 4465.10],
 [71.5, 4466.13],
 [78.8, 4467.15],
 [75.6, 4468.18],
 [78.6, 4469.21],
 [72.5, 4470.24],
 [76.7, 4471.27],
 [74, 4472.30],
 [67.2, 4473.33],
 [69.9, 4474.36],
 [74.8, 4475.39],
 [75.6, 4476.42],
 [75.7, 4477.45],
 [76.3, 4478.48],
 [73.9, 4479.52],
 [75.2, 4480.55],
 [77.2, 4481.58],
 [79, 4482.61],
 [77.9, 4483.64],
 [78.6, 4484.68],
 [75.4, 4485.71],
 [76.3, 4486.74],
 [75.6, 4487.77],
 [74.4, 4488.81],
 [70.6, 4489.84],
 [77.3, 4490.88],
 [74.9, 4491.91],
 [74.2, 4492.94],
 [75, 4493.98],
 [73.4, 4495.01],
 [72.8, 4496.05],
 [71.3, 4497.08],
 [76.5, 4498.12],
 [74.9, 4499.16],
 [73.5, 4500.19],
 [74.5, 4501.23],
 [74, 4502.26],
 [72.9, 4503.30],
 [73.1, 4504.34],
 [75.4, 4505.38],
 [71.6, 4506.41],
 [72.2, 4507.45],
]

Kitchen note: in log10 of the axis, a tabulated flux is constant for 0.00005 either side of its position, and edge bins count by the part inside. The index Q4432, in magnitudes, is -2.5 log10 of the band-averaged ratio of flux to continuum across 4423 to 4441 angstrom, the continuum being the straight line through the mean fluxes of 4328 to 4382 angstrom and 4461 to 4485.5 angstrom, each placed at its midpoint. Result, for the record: 0.11 mag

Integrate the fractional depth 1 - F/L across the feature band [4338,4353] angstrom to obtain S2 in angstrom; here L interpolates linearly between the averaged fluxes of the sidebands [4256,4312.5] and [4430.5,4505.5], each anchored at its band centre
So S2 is 0.4 angstrom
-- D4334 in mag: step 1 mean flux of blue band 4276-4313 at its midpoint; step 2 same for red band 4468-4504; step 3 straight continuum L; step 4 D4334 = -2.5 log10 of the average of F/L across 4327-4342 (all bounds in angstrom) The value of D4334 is 0.04 mag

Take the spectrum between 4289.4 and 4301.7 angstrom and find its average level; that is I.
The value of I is 70.8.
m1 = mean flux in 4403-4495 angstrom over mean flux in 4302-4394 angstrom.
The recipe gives 1.04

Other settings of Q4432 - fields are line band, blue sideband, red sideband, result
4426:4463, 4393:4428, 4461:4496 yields 0.019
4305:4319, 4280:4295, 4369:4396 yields -0.015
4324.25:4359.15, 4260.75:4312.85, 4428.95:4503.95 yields 0.022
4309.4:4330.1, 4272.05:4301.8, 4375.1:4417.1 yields -0.023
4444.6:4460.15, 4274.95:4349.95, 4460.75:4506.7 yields 0.031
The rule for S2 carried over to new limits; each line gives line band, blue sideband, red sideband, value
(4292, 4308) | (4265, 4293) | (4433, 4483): -0.8 angstrom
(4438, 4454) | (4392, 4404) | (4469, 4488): 0.5 angstrom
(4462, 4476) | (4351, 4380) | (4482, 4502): -0.2 angstrom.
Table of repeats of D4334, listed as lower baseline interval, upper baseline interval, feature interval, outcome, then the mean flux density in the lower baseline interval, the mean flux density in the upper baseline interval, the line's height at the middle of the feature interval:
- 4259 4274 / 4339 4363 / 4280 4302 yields -0.059 mag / 65.6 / 68.6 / 66.4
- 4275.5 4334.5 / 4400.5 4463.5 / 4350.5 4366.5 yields 0.006 mag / 69.2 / 67.8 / 68.6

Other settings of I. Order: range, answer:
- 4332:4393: 67.5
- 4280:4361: 69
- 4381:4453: 66.3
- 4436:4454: 65.8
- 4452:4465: 75.1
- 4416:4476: 70.5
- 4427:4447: 66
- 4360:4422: 66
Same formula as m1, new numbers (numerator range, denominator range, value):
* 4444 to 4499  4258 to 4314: 1.08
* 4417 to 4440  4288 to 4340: 0.96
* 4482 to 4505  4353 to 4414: 1.13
